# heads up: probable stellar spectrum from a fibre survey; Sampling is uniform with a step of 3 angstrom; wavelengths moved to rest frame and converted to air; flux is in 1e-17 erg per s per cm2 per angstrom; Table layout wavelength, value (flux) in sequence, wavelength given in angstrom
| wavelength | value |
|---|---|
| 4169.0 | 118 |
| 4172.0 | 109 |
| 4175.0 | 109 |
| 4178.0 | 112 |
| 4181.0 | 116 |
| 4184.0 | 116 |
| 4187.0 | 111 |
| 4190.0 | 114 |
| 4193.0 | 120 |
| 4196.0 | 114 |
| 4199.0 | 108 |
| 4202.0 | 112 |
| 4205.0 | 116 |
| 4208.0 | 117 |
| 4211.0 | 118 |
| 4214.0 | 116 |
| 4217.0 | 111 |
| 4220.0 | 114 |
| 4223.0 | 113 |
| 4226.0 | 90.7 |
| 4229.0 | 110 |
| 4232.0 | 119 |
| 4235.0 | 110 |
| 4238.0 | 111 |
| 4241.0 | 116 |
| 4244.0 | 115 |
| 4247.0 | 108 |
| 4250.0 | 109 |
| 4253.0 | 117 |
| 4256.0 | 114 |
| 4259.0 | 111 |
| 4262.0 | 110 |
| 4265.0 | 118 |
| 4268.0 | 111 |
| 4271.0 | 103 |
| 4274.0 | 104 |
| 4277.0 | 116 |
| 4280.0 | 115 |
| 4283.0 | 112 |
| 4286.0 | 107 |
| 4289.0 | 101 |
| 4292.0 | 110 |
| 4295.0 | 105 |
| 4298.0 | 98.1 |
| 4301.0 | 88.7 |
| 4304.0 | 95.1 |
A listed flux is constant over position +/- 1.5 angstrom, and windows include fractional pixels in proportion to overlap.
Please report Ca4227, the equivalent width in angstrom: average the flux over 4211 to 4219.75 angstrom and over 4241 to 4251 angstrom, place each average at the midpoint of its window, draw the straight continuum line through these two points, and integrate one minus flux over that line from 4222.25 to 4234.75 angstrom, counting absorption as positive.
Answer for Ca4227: 0.6 angstrom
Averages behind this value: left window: 114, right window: 112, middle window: 108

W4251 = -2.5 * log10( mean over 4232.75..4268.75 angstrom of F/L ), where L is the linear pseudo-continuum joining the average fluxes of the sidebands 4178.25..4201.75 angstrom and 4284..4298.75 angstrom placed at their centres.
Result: -0.04 mag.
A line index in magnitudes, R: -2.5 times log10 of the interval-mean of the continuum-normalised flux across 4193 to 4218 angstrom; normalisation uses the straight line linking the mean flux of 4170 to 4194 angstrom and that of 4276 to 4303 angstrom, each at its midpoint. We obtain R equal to -0.027 mag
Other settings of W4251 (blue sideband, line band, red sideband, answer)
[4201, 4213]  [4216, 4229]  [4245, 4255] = 0.07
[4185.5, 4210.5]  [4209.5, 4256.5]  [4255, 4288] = 0.01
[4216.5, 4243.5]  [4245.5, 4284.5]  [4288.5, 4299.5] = -0.04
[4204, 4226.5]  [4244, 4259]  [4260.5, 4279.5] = -0.01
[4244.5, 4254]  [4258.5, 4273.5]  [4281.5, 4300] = -0.01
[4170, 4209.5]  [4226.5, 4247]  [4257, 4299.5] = -0.01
